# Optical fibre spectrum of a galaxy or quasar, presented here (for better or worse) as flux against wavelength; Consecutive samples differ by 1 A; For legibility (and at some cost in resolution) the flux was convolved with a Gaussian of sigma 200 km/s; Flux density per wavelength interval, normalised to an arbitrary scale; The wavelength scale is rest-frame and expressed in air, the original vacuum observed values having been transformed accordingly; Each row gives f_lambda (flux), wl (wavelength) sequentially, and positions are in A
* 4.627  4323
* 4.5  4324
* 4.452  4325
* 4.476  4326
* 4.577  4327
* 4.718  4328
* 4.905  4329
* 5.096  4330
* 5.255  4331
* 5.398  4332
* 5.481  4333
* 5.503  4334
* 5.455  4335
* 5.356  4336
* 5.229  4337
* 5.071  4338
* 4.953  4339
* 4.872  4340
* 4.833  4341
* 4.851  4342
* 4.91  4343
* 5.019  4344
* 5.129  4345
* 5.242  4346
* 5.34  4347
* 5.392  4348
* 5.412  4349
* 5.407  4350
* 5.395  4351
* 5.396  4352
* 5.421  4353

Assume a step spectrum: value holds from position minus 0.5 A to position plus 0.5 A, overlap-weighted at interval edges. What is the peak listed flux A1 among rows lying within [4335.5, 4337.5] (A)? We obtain 5.356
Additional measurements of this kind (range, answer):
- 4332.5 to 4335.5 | 5.503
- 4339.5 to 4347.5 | 5.34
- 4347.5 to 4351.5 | 5.412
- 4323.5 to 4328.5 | 4.718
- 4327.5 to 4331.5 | 5.255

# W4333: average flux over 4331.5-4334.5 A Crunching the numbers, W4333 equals 5.46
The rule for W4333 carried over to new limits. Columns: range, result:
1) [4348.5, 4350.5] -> 5.41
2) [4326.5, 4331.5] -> 4.91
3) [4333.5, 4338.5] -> 5.32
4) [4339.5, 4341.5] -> 4.85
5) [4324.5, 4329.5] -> 4.63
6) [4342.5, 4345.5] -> 5.02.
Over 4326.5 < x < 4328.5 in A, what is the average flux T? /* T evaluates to 4.65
